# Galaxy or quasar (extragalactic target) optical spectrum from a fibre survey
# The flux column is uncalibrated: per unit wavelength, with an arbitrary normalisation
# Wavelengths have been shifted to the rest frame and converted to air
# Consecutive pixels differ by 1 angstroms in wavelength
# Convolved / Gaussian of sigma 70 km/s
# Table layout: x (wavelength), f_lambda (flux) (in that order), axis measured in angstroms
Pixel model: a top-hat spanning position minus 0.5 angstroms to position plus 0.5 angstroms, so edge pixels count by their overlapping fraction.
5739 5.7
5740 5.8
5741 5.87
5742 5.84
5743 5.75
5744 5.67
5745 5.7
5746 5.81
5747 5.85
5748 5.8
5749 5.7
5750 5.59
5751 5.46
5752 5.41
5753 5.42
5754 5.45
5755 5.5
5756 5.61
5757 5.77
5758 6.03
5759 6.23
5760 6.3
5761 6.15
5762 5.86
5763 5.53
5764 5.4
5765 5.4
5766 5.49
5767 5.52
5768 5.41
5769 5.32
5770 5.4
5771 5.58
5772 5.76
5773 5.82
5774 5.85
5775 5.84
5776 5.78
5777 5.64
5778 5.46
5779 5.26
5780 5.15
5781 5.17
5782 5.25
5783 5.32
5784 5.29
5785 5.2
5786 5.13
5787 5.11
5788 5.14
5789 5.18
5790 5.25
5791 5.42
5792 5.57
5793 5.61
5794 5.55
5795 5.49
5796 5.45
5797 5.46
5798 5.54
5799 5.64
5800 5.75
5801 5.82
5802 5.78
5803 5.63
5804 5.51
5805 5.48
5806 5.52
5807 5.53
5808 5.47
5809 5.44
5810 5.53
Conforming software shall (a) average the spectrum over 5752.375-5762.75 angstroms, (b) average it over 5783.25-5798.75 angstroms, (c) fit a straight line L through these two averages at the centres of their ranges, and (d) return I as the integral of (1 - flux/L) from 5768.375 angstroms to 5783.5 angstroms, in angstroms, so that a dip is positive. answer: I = 0.2 angstroms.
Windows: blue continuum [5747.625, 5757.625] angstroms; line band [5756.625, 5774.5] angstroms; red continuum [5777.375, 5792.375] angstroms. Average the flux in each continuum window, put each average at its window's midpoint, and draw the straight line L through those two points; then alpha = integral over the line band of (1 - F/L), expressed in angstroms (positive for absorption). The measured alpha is -0.9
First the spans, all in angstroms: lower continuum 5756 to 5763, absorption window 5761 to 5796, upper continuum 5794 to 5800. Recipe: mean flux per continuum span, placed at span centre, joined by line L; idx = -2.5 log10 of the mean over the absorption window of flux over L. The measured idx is 0.06 mag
